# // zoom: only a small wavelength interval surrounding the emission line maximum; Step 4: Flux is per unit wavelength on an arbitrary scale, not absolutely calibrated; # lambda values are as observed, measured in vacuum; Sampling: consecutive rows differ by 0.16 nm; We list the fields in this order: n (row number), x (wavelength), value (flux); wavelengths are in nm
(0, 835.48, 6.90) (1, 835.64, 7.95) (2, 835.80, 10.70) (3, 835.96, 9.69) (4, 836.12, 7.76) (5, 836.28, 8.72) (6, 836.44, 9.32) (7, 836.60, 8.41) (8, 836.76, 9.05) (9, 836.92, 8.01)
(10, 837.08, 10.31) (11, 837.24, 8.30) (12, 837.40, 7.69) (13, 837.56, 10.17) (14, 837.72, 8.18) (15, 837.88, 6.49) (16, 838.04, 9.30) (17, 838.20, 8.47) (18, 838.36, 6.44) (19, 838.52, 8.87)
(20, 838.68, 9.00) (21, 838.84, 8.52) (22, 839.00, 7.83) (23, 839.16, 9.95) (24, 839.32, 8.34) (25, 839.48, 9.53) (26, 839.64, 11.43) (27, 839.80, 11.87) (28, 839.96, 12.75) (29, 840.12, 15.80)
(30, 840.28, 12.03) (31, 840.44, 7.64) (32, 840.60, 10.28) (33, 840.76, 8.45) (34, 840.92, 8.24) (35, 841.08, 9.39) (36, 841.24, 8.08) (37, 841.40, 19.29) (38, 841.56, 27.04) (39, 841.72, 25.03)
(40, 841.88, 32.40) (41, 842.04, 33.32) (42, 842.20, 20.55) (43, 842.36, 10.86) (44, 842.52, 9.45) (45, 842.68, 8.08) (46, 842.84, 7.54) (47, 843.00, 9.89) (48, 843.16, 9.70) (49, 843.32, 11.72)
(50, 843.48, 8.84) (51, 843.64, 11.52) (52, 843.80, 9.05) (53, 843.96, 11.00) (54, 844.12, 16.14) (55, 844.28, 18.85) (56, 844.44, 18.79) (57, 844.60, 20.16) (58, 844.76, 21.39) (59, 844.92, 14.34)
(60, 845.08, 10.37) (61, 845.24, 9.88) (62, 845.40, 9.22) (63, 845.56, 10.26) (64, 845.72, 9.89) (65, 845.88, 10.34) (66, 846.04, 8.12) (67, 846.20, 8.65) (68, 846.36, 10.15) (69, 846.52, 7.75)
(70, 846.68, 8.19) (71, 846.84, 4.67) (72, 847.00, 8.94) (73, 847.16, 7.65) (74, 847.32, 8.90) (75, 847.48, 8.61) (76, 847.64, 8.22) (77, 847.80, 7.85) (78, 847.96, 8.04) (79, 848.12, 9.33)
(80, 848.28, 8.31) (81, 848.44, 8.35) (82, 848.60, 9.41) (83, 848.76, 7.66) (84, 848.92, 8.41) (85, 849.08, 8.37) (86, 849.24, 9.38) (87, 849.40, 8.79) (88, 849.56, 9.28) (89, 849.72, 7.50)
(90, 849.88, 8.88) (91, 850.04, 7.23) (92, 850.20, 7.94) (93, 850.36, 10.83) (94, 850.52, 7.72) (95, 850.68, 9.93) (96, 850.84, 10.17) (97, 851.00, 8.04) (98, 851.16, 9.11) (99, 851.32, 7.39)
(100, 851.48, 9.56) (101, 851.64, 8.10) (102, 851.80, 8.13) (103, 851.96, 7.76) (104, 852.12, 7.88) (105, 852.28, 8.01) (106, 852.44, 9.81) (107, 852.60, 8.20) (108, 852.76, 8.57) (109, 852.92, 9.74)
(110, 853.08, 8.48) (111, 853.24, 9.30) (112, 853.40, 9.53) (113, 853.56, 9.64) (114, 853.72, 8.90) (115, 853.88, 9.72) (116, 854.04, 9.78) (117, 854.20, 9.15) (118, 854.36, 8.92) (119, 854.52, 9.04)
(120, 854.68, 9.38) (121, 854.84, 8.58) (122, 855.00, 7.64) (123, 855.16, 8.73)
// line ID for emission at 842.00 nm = H-alpha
